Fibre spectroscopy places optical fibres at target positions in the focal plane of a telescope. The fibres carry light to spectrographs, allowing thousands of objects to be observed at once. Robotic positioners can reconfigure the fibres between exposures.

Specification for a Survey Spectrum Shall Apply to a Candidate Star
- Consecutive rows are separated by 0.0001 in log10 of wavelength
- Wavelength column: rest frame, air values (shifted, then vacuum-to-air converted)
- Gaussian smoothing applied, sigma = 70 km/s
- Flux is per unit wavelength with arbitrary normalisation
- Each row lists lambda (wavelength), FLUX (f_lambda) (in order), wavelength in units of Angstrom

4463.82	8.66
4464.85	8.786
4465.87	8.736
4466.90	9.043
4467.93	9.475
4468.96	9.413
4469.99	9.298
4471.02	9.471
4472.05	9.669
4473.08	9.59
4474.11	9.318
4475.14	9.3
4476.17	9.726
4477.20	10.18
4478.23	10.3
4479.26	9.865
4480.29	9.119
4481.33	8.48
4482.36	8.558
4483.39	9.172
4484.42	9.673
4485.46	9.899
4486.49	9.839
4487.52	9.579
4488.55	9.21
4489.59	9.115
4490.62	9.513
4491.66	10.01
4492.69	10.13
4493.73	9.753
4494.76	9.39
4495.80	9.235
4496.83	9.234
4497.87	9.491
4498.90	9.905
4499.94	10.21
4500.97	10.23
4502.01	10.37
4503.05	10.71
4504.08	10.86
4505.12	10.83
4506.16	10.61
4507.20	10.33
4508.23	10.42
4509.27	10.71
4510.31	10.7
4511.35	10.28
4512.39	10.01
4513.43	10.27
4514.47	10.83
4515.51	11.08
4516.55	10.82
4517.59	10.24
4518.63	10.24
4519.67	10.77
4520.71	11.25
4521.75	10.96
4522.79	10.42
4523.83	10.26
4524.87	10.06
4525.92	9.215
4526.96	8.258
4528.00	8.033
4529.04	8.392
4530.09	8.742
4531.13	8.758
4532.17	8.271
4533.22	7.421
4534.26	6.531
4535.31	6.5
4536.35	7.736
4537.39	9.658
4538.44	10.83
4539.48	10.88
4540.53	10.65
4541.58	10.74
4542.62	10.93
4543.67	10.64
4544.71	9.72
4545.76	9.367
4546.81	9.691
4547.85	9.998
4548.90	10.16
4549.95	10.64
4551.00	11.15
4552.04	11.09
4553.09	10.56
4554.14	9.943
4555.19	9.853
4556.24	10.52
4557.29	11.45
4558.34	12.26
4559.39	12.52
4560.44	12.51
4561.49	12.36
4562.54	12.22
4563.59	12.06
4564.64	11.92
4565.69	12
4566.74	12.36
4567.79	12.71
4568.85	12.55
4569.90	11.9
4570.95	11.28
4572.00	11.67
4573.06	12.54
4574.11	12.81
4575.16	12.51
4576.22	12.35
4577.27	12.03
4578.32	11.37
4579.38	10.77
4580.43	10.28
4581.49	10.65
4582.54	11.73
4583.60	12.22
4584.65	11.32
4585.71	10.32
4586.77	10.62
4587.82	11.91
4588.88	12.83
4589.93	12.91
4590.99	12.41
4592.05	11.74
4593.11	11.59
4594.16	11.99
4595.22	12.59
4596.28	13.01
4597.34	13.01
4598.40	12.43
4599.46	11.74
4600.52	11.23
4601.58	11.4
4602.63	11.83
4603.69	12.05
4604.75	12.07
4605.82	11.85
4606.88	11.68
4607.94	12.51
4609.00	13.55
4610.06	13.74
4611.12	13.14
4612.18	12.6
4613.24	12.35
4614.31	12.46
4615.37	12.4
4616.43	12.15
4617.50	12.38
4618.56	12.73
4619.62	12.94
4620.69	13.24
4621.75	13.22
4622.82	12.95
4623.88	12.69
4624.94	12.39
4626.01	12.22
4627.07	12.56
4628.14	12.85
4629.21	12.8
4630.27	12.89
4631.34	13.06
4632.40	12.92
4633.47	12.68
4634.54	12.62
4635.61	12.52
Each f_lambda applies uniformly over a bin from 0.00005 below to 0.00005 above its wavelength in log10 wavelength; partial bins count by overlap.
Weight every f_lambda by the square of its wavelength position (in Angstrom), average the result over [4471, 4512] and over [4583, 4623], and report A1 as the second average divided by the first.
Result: 1.31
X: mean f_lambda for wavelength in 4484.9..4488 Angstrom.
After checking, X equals 9.77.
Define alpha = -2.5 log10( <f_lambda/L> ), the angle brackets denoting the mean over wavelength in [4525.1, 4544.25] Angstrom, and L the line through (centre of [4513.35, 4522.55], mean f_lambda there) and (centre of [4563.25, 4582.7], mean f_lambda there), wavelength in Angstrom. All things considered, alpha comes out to 0.22 mag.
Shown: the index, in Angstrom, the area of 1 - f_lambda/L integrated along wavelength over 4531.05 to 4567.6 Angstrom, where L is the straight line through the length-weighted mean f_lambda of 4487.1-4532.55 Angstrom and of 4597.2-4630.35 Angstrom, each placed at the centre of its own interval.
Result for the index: 1.7 Angstrom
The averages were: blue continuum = 9.95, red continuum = 12.5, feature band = 10.4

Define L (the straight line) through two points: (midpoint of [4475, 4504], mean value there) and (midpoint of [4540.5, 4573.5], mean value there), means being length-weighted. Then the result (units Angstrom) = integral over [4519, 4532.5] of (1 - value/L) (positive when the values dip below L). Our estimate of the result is 1.3 Angstrom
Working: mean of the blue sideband 9.67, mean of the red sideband 11.3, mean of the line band 9.52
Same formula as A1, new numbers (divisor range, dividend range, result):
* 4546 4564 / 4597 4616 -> 1.14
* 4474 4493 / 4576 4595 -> 1.28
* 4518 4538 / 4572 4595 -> 1.33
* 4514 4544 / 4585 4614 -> 1.31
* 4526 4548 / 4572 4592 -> 1.31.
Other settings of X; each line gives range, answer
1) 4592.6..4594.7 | 11.8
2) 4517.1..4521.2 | 10.6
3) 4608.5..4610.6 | 13.7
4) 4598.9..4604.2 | 11.7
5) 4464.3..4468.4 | 9.01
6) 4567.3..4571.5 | 12.1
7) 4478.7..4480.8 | 9.52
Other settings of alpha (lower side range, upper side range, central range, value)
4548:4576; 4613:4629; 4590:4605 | 0.01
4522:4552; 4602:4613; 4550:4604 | -0.06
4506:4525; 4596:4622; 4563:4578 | -0.05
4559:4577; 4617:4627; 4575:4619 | 0.04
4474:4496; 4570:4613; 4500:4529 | -0.01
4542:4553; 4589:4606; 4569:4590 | -0.02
